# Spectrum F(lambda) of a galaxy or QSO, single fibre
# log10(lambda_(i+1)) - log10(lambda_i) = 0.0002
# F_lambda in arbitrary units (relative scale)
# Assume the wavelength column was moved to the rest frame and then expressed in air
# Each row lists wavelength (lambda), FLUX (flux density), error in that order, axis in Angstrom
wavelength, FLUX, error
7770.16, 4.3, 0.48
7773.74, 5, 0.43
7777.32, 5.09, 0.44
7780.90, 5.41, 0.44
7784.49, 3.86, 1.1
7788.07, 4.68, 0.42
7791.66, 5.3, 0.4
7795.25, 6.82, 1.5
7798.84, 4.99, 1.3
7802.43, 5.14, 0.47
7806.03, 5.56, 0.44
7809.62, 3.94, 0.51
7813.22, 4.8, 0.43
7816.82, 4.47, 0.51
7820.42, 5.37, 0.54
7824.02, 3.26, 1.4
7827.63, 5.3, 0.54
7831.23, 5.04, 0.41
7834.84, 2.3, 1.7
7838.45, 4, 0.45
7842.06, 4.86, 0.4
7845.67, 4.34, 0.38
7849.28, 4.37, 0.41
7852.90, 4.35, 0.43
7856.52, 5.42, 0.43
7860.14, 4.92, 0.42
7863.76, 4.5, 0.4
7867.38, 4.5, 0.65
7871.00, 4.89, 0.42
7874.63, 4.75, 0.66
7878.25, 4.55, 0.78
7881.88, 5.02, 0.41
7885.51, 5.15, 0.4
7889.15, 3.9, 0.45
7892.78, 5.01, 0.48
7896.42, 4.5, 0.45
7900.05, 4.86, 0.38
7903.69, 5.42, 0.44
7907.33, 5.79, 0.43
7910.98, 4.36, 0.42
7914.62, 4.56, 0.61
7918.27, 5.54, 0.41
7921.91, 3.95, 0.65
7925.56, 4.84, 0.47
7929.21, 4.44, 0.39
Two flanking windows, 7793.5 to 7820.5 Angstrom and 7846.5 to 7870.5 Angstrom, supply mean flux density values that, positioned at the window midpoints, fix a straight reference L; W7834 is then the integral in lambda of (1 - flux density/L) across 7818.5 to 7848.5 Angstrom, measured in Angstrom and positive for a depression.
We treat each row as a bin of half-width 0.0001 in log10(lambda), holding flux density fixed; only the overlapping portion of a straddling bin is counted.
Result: 3.6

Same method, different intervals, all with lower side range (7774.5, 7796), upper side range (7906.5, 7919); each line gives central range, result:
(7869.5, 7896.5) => 1.4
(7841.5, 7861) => 1.3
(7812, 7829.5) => 1.5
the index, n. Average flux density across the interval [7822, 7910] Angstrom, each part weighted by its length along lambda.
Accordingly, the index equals 4.63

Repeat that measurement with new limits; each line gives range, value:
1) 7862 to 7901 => 4.69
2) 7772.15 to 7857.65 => 4.73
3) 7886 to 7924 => 4.8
